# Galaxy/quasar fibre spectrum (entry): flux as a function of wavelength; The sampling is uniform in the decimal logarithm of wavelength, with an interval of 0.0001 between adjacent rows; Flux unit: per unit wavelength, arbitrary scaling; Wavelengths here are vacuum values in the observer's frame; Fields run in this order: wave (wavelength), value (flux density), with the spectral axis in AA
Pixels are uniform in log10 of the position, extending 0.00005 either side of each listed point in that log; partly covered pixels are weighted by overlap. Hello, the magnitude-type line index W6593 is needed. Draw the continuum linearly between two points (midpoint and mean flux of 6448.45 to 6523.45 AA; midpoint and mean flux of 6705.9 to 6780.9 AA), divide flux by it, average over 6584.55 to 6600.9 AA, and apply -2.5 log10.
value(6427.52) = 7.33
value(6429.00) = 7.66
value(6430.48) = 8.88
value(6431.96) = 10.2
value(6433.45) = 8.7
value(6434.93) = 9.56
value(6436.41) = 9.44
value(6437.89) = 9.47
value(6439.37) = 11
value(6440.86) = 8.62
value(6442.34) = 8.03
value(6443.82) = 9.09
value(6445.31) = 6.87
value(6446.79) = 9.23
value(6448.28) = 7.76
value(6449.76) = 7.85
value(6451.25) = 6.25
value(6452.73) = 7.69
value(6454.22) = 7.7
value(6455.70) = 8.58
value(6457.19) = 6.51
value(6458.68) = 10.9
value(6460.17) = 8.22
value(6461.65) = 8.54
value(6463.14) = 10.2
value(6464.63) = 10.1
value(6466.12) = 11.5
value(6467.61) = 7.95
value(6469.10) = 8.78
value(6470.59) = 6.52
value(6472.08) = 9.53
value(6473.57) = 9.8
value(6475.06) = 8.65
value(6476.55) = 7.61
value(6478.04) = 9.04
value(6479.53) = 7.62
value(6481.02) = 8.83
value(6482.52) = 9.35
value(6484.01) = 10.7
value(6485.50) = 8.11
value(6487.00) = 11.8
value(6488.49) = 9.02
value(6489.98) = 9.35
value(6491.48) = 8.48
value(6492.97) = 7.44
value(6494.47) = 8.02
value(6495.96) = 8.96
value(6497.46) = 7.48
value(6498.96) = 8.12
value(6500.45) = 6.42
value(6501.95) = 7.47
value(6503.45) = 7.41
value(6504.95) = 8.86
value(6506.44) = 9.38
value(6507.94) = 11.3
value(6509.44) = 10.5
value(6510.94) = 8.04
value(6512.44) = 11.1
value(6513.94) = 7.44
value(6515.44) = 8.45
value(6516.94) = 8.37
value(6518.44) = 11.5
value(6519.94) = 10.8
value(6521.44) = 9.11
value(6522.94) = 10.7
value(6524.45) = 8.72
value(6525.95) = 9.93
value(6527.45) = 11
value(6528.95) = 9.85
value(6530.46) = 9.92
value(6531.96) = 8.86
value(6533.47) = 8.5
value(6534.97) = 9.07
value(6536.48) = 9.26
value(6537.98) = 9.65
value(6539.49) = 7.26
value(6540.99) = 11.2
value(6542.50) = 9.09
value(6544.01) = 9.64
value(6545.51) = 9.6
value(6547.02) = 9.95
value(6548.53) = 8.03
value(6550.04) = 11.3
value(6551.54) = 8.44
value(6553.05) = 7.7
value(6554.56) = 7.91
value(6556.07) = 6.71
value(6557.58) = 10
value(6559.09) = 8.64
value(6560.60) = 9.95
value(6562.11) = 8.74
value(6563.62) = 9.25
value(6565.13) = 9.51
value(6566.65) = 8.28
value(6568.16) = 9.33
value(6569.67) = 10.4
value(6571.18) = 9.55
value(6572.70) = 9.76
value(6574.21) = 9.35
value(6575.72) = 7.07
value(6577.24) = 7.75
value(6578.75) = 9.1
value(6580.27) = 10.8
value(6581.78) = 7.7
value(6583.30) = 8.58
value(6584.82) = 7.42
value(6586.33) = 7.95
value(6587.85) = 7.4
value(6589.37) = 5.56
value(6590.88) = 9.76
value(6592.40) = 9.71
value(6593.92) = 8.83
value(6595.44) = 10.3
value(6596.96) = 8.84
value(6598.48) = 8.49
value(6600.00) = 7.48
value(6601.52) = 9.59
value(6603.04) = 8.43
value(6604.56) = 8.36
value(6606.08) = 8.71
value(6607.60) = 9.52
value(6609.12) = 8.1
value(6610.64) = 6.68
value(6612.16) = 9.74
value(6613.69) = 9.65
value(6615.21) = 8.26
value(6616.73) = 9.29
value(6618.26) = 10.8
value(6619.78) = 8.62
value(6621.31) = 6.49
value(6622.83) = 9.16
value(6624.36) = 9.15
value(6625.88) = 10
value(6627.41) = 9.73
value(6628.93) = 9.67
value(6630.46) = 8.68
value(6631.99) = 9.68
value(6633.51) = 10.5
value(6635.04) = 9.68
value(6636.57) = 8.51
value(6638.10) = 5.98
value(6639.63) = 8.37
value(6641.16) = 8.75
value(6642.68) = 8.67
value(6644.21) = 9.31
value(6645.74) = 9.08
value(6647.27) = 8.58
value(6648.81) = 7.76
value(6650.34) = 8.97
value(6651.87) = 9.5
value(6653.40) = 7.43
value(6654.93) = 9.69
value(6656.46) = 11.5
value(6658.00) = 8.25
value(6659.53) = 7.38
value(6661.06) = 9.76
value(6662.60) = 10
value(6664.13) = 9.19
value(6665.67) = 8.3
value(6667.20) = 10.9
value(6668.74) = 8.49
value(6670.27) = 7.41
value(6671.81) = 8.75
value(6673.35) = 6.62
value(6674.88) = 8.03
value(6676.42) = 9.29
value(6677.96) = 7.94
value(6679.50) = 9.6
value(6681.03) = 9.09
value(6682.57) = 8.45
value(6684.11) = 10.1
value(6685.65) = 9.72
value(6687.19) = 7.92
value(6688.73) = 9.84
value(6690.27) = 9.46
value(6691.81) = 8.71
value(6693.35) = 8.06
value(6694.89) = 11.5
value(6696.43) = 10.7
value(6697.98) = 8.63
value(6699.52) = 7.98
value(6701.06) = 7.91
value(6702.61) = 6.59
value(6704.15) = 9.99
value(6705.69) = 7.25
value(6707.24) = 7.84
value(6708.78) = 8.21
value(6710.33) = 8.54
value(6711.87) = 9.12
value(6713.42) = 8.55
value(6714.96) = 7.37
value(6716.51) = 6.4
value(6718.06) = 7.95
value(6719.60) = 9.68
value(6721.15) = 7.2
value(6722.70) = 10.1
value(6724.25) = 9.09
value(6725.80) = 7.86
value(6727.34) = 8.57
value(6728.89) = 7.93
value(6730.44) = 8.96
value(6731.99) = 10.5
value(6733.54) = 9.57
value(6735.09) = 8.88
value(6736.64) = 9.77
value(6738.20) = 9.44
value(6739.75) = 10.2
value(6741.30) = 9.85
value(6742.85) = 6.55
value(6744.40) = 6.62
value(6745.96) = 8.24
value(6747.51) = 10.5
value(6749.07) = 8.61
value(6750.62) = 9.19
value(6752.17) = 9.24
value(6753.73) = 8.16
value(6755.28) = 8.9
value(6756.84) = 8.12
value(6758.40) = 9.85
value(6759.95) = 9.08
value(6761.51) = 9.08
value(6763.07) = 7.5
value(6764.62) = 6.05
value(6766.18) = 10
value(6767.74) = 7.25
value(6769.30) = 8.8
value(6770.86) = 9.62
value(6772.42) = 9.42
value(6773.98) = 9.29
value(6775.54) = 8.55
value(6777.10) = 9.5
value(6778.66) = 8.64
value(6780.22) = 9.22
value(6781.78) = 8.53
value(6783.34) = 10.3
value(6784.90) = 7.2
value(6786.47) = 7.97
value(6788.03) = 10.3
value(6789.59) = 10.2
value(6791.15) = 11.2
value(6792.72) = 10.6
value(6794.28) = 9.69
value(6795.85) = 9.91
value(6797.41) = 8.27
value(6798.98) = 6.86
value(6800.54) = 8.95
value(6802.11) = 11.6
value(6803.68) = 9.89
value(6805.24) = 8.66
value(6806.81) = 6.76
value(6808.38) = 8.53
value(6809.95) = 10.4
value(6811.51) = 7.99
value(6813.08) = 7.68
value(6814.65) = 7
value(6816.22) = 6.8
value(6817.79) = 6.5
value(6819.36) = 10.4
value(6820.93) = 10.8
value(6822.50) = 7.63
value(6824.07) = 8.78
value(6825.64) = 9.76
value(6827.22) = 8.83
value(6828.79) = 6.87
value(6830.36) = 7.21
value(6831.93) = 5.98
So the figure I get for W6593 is 0.050 mag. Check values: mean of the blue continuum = 8.83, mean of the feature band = 8.38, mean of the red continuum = 8.69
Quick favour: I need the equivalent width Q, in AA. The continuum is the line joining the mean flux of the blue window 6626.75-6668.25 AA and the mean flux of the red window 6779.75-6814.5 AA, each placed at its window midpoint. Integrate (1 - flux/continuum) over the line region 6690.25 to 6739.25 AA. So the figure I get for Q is 1.9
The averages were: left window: 9.03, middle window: 8.69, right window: 9.08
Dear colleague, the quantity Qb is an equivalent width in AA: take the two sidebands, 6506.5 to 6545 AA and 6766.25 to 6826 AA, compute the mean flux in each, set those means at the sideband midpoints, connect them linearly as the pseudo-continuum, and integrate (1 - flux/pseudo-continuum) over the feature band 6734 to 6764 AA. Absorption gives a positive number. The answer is 0.7 AA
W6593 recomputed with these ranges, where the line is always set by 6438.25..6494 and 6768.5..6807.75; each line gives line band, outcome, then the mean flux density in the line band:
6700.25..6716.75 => 0.13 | 8.03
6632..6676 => 0.03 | 8.78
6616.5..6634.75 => -0.04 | 9.32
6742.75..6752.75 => 0.07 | 8.53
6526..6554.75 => -0.06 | 9.32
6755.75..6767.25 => 0.08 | 8.5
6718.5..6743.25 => 0.01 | 9.03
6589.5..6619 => 0.00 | 8.9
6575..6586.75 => 0.07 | 8.31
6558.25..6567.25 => -0.02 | 9.08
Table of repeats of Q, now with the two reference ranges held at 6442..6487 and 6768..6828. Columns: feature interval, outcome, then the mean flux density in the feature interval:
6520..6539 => -1.87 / 9.56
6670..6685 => 0.46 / 8.57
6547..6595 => -0.07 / 8.75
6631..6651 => 0.12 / 8.75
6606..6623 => 0.09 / 8.74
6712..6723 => 0.91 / 8.15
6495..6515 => 0.09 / 8.64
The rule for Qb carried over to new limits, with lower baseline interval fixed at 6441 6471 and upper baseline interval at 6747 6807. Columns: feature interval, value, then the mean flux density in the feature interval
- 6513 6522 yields -0.8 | 9.32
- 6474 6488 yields -1.0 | 9.1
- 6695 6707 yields 0.4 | 8.57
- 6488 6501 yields 0.5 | 8.15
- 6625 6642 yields -0.6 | 9.05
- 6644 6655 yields 0.1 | 8.71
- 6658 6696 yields -0.4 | 8.94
